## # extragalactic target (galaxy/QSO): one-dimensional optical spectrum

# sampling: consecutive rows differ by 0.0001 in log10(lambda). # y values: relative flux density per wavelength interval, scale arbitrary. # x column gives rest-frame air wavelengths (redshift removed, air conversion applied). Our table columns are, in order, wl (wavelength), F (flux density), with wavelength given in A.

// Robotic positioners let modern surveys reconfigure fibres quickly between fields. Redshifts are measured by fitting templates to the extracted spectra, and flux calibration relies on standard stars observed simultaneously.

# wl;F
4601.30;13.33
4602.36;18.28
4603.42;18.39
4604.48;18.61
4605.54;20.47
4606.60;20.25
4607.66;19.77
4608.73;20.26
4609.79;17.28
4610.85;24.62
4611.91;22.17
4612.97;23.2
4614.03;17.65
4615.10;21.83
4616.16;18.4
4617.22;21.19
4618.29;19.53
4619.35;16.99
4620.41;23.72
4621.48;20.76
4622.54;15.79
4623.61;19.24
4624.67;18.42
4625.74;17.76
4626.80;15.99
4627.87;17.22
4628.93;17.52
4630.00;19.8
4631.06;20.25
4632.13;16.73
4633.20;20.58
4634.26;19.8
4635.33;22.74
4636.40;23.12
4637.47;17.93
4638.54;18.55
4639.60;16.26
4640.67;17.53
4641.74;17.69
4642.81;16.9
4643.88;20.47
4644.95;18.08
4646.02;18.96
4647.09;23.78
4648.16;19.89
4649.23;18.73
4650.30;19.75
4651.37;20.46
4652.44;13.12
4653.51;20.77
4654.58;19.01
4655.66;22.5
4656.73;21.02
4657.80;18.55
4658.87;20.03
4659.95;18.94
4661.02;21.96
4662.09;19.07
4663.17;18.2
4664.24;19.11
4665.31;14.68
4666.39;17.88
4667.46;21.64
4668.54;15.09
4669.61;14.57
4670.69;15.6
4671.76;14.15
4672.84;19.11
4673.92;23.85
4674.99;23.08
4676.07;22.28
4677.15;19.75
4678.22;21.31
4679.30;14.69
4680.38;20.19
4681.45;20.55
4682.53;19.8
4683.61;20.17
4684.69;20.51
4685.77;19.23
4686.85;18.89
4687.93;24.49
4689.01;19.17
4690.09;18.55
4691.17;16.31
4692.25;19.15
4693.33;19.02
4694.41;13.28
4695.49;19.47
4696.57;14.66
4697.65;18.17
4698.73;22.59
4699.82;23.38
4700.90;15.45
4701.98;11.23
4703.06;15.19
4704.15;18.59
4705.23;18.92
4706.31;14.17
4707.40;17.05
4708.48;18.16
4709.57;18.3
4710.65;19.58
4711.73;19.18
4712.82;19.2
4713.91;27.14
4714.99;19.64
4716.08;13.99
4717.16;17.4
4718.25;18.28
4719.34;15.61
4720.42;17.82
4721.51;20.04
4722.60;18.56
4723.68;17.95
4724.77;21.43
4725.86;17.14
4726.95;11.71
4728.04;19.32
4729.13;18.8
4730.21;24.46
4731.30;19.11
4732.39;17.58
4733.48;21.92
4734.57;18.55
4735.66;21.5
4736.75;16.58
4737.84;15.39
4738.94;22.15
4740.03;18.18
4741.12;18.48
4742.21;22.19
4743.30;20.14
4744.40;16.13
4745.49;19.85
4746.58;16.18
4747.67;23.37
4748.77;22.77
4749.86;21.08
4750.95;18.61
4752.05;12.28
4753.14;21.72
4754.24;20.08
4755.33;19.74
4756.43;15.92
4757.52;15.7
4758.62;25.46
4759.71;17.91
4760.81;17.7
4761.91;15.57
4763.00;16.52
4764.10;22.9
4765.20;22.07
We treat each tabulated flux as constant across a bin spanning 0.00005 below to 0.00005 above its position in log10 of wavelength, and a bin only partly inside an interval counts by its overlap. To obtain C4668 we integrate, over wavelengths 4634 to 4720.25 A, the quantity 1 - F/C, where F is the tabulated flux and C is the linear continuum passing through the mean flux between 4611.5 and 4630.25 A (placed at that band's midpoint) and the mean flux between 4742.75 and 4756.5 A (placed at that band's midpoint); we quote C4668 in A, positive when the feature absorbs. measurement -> 1.9 A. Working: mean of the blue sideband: 19.3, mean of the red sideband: 19.2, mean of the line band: 18.8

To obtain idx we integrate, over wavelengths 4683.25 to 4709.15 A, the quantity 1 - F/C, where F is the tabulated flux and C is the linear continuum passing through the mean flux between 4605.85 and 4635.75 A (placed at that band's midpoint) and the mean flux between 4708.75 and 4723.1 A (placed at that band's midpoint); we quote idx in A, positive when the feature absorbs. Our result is 1.1 A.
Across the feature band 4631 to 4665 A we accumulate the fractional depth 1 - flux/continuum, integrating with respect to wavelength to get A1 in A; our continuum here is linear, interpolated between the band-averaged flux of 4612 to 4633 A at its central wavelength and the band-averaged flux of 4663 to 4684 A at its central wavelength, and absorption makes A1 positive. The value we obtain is -0.7 A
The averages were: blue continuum 19.1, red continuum 18.8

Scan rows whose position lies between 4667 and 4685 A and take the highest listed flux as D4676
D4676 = 23.85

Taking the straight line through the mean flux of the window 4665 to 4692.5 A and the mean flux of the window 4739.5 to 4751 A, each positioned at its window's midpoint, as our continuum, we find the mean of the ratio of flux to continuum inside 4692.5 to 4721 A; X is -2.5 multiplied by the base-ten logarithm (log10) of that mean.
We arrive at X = 0.08 mag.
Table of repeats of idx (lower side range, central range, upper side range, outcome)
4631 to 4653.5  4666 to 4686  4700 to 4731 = -0.5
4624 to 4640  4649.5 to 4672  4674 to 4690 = 1.4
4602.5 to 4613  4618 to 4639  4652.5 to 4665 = 0.9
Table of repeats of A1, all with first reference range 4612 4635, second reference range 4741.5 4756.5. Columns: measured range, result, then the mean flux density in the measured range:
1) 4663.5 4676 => 0.7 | 18.2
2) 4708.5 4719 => 0.2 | 19.1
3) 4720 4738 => 0.5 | 18.8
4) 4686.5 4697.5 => 0.6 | 18.3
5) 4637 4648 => 0.3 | 18.7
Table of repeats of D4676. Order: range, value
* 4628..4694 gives 24.49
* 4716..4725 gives 21.43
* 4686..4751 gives 27.14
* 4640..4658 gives 23.78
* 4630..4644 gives 23.12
